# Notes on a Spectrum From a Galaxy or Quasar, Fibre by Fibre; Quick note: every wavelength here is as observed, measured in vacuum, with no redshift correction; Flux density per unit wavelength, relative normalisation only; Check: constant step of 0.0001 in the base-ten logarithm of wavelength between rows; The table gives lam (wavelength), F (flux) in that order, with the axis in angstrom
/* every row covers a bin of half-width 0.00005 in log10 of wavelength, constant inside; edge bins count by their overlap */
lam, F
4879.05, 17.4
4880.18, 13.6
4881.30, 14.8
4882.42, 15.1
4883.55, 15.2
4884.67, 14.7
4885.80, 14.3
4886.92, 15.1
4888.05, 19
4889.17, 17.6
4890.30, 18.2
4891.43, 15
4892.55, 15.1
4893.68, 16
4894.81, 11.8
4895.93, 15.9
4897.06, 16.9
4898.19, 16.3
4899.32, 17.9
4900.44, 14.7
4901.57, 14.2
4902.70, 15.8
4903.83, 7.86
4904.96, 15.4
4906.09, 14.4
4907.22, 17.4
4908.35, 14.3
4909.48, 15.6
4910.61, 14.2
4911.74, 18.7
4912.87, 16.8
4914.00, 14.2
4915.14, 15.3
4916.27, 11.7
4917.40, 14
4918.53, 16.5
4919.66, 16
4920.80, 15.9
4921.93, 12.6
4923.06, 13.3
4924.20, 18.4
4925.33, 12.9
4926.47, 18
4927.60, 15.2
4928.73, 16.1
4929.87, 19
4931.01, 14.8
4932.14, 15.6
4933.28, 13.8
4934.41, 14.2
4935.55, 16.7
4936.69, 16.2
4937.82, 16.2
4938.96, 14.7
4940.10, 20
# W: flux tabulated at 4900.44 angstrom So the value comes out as 14.7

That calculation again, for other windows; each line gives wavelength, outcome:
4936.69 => 16.2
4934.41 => 14.2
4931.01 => 14.8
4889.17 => 17.6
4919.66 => 16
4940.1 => 20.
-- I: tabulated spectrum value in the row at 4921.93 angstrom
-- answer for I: 12.6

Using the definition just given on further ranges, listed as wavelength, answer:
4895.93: 15.9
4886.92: 15.1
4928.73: 16.1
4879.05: 17.4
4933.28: 13.8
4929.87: 19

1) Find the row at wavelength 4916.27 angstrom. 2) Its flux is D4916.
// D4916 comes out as 11.7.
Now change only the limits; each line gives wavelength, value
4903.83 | 7.86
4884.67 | 14.7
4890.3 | 18.2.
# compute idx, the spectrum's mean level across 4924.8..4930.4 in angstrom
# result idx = 16.2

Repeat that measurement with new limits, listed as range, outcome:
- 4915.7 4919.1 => 14.1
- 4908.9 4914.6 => 15.9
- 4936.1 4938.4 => 16.2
